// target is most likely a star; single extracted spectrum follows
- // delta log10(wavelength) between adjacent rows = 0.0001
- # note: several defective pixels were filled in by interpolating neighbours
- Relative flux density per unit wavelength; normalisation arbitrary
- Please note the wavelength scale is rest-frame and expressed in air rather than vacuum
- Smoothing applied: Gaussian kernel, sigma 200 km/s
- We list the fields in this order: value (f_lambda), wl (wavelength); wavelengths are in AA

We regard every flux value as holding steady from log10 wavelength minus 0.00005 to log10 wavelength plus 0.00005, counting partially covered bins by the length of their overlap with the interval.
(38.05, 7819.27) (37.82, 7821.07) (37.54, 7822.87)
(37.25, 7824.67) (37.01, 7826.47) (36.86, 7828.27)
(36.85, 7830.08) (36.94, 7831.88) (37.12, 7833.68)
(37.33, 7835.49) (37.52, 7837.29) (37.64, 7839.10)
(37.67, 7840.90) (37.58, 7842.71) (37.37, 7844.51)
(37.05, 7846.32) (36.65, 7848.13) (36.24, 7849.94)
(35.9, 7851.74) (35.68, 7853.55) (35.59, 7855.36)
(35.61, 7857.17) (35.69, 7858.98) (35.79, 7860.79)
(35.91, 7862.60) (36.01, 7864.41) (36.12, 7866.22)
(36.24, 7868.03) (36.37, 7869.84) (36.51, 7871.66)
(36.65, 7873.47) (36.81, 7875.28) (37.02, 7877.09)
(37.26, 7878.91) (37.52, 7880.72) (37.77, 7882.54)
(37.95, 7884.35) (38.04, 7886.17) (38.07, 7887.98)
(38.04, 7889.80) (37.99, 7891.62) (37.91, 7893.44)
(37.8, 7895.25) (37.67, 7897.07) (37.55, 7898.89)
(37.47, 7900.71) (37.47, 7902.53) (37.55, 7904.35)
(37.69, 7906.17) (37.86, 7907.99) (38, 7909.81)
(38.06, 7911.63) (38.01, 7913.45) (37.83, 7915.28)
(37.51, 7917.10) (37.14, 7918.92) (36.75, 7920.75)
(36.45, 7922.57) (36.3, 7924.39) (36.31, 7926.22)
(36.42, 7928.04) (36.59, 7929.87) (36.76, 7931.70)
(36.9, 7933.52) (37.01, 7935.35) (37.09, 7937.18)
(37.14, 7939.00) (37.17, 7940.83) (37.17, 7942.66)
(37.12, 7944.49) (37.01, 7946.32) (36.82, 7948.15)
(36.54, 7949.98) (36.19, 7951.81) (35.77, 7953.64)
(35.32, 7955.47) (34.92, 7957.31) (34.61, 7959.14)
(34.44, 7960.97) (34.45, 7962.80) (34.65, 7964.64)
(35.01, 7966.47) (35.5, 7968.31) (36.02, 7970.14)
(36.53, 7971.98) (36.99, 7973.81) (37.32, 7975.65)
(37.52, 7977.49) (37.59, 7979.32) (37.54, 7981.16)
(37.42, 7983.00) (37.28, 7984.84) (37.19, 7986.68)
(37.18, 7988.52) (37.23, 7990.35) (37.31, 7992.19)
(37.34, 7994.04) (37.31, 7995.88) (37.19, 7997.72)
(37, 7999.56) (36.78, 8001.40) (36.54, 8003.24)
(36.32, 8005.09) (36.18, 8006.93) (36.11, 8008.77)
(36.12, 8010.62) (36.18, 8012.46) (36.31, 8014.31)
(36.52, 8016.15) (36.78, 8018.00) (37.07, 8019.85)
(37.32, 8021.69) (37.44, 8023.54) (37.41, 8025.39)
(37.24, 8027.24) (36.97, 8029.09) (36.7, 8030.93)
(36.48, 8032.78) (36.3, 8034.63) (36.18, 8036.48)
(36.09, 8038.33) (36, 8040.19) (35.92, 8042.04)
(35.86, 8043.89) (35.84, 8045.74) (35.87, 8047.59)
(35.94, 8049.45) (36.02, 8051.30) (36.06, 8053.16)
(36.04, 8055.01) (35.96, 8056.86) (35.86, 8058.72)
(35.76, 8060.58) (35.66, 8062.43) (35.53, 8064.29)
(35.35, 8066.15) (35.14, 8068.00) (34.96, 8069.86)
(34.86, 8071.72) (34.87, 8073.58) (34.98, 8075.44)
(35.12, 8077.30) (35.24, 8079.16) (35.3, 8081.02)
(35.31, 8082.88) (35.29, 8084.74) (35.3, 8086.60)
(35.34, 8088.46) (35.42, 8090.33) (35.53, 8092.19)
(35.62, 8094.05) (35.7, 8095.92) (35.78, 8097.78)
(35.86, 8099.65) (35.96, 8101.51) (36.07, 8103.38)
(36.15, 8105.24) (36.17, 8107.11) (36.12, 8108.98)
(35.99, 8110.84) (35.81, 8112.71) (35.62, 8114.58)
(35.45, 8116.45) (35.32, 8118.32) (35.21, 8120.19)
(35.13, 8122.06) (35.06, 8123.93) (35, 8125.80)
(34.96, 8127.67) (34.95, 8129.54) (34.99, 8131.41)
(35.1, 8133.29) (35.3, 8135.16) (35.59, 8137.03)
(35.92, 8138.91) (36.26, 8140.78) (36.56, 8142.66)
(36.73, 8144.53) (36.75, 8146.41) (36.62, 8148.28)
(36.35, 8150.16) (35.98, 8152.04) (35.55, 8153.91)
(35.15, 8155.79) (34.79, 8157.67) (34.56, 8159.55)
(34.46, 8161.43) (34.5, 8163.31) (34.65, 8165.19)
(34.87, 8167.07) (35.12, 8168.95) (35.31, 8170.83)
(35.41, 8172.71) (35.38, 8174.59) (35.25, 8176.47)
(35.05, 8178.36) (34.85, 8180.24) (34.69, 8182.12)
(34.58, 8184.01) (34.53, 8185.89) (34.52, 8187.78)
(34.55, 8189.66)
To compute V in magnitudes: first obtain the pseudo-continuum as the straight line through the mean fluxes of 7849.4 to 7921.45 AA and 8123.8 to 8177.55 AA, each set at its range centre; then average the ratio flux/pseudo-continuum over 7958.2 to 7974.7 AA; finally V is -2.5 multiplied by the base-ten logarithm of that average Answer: 0.036 mag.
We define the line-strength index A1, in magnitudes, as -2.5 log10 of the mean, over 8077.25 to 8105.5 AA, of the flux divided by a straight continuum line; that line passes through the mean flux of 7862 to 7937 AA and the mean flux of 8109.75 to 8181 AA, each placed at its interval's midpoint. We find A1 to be 0.007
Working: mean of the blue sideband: 37.2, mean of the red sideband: 35.4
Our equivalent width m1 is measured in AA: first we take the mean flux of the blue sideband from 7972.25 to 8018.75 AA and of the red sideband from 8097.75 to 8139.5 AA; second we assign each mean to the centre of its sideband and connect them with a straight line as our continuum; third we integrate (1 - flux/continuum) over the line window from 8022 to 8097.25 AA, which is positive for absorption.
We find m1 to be 0.8 AA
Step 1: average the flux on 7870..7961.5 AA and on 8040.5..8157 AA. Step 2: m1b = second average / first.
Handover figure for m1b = 1.0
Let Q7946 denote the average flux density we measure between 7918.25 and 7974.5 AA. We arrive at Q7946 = 36.2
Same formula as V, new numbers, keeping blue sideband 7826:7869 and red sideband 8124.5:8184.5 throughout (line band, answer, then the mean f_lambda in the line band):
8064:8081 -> 0.02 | 35.1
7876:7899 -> -0.04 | 37.7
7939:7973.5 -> 0.01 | 35.9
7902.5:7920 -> -0.04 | 37.7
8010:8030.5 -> -0.03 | 36.9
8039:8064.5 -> 0.00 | 35.9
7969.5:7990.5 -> -0.03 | 37.2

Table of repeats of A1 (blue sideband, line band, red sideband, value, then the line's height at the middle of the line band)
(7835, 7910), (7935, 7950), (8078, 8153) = -0.011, 36.7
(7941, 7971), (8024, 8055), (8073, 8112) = -0.020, 35.7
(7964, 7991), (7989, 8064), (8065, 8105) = -0.010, 36.1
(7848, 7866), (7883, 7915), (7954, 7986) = -0.055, 36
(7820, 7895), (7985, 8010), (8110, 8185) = -0.021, 36.2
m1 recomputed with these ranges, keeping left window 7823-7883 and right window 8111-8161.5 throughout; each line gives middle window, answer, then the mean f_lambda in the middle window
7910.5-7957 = -0.6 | 36.8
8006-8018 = -0.1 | 36.3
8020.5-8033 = -0.4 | 37.1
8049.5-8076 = 0.2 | 35.5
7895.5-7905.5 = -0.3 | 37.5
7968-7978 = -0.1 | 36.7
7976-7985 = -0.3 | 37.5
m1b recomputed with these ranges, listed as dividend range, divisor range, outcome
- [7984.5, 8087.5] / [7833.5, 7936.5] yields 0.98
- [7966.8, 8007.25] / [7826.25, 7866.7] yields 1.01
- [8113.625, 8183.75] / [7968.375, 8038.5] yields 0.96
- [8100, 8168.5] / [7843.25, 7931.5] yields 0.96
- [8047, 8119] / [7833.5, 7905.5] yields 0.96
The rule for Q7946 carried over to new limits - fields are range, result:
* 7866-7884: 36.9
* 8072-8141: 35.5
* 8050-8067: 35.8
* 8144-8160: 35.8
